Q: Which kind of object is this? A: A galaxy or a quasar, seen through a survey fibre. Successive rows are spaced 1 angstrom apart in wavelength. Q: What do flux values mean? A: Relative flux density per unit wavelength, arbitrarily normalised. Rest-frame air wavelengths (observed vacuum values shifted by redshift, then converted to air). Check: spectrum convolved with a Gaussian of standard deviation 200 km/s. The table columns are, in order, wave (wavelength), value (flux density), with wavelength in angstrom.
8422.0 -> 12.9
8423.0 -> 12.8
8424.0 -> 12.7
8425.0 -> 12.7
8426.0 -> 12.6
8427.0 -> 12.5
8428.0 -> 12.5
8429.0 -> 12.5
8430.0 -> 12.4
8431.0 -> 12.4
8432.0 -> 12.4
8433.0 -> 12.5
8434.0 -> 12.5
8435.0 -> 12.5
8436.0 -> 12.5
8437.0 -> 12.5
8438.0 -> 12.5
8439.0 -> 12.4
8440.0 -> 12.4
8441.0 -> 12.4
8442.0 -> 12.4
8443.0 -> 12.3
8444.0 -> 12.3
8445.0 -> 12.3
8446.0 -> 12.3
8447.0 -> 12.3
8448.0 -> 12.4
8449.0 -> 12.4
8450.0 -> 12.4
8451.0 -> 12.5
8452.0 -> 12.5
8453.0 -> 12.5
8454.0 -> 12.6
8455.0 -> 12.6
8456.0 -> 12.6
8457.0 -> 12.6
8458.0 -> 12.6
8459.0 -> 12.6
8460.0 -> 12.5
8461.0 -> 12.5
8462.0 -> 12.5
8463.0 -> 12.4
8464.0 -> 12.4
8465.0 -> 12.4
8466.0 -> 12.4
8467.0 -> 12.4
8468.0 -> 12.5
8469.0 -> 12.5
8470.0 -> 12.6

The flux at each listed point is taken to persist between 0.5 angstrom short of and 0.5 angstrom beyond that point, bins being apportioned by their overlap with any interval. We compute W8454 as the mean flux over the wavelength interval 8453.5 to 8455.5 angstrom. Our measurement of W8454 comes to 12.6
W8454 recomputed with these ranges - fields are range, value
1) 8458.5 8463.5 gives 12.5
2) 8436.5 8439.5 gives 12.5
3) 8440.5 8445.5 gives 12.3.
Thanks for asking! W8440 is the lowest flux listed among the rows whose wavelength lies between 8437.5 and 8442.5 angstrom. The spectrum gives 12.4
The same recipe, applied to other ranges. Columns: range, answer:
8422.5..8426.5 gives 12.6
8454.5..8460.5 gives 12.5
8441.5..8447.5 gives 12.3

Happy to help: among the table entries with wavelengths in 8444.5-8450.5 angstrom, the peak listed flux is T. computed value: 12.4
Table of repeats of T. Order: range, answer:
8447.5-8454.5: 12.6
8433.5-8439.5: 12.5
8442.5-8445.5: 12.3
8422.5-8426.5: 12.8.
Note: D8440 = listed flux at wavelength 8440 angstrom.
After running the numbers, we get 12.4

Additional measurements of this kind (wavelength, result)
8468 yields 12.5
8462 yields 12.5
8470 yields 12.6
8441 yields 12.4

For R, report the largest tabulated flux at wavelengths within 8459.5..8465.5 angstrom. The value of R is 12.5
